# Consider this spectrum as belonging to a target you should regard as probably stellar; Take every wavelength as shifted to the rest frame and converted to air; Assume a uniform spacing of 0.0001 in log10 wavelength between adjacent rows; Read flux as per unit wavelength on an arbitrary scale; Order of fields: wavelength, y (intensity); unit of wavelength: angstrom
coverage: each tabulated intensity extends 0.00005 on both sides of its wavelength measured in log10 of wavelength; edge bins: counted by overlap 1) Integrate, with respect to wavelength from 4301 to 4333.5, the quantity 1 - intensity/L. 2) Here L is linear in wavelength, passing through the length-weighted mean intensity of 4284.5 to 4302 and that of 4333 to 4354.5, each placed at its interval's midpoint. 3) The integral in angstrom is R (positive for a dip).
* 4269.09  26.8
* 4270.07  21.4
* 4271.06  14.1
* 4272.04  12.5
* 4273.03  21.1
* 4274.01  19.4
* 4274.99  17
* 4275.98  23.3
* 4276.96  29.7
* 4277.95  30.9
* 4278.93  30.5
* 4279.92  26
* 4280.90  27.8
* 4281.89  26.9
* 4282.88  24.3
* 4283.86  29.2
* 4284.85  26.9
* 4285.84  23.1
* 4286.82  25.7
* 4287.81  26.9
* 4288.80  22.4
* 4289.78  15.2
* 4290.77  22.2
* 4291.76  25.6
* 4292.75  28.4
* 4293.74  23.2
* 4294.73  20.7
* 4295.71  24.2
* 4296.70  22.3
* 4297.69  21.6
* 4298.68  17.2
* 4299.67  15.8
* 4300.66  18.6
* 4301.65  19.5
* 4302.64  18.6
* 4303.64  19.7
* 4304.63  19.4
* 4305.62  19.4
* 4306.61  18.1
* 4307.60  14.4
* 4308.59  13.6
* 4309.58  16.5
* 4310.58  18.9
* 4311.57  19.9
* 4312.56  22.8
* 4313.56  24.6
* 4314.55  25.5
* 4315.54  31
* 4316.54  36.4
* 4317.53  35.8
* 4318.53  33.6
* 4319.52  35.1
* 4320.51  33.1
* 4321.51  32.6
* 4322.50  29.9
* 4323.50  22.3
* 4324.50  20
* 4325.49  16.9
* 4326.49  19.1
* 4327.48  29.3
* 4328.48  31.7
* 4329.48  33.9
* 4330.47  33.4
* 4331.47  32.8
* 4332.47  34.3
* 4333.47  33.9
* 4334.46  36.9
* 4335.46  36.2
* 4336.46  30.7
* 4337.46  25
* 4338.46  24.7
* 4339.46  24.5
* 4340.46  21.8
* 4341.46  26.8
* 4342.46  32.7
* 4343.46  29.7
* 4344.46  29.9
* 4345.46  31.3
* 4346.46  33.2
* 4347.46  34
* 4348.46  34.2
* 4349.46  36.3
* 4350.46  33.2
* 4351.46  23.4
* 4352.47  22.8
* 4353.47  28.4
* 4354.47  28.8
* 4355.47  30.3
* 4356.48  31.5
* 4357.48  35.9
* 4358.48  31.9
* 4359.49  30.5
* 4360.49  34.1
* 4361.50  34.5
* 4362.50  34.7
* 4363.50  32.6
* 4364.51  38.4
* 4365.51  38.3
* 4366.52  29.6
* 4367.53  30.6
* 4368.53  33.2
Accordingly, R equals 0.7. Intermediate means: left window 22.2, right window 30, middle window 25.5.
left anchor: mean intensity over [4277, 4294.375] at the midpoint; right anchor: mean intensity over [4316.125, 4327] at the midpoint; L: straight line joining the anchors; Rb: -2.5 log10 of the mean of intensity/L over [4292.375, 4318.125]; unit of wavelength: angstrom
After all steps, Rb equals 0.24 mag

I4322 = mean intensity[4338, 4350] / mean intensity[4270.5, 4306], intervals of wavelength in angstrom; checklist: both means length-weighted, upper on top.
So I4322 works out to 1.33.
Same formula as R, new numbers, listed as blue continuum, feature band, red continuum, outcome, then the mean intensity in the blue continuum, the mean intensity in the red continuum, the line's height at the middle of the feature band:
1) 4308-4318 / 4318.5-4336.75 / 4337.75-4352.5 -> -2.4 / 24.4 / 29.4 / 26.7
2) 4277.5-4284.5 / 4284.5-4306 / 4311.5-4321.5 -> 5.4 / 27.9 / 30.3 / 28.9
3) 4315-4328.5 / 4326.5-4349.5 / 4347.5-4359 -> -0.7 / 28.9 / 30.7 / 29.9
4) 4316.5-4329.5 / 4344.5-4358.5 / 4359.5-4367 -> 0.7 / 28.8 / 34.4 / 32.7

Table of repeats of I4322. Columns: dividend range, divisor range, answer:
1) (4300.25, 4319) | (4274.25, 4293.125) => 0.89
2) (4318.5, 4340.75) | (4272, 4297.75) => 1.21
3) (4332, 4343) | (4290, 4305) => 1.41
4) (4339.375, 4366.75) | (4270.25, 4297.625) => 1.33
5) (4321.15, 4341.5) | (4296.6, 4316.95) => 1.38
